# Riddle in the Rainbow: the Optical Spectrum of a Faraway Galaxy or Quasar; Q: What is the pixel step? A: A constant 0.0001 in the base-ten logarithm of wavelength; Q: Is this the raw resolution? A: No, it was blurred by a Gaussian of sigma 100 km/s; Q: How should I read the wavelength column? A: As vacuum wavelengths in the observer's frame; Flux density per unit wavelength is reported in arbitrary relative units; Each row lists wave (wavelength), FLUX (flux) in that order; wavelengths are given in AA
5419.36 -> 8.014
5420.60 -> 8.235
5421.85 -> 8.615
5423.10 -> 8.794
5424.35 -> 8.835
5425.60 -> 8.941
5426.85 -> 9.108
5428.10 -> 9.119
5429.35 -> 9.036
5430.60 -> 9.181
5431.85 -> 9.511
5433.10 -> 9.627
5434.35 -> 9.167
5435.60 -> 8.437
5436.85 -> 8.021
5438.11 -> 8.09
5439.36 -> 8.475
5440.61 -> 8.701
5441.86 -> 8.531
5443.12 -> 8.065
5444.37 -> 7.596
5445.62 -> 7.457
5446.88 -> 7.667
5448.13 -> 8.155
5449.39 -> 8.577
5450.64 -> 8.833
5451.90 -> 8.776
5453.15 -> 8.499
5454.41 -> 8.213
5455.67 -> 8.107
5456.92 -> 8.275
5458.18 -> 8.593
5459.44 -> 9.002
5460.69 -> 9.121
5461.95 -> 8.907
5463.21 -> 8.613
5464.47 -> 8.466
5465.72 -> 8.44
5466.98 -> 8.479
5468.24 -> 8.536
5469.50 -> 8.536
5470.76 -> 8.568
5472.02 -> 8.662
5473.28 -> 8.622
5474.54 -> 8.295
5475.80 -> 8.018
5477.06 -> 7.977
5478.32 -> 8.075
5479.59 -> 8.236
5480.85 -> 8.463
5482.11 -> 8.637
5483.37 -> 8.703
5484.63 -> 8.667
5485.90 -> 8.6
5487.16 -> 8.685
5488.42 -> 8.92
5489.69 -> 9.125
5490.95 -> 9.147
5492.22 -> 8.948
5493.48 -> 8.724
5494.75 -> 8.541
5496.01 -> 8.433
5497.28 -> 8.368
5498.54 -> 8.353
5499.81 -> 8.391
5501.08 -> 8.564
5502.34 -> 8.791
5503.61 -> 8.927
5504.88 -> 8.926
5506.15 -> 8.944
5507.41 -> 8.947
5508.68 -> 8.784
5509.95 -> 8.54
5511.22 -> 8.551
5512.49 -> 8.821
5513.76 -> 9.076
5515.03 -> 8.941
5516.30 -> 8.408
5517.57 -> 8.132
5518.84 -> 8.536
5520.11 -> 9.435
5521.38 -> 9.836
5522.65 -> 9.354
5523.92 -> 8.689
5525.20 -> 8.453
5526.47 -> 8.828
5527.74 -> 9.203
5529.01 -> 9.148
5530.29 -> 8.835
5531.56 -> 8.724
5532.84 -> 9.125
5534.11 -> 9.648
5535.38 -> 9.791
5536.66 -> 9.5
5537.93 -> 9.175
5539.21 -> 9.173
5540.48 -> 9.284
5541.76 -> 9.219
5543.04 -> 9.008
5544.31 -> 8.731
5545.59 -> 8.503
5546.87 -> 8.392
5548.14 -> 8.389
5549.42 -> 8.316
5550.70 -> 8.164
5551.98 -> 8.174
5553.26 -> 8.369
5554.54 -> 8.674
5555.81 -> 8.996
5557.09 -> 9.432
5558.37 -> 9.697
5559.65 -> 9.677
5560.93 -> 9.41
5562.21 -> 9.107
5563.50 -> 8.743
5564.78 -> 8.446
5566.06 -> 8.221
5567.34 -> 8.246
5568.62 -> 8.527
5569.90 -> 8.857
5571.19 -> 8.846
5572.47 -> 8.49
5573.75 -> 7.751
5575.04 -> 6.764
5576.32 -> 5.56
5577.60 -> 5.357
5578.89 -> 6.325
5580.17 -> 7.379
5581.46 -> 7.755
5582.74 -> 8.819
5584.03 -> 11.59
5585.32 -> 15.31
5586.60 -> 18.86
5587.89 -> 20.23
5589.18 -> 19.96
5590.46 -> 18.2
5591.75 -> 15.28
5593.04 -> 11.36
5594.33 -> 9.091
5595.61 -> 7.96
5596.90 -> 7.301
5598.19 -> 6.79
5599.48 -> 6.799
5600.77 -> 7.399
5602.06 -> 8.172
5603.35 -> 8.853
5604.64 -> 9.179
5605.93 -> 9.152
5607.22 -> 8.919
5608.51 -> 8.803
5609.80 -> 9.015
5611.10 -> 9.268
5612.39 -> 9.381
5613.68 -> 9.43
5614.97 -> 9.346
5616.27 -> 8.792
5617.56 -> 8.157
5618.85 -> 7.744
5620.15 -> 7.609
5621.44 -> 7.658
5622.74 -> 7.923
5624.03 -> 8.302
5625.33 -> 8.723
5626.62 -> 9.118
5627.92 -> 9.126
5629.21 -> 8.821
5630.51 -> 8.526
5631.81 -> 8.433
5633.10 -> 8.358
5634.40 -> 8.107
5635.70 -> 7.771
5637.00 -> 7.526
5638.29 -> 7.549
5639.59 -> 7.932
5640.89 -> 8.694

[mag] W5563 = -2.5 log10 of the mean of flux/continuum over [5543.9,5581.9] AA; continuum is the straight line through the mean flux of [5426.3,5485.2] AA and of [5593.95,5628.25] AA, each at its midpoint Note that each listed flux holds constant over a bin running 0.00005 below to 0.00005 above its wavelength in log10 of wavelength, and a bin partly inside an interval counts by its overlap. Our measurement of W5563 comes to 0.029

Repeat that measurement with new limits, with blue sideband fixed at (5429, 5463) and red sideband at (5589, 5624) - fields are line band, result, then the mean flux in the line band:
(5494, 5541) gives 0.002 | 8.9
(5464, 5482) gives 0.036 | 8.39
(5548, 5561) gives 0.032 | 8.84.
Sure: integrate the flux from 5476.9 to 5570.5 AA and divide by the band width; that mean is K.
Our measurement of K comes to 8.81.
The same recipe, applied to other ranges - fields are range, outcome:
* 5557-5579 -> 8.2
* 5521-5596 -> 9.65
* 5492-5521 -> 8.71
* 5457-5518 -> 8.63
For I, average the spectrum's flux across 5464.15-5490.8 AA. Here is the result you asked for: 8.52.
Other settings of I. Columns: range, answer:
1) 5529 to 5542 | 9.24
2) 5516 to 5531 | 8.92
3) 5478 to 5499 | 8.64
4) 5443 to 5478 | 8.4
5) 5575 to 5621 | 9.92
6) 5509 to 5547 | 8.97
